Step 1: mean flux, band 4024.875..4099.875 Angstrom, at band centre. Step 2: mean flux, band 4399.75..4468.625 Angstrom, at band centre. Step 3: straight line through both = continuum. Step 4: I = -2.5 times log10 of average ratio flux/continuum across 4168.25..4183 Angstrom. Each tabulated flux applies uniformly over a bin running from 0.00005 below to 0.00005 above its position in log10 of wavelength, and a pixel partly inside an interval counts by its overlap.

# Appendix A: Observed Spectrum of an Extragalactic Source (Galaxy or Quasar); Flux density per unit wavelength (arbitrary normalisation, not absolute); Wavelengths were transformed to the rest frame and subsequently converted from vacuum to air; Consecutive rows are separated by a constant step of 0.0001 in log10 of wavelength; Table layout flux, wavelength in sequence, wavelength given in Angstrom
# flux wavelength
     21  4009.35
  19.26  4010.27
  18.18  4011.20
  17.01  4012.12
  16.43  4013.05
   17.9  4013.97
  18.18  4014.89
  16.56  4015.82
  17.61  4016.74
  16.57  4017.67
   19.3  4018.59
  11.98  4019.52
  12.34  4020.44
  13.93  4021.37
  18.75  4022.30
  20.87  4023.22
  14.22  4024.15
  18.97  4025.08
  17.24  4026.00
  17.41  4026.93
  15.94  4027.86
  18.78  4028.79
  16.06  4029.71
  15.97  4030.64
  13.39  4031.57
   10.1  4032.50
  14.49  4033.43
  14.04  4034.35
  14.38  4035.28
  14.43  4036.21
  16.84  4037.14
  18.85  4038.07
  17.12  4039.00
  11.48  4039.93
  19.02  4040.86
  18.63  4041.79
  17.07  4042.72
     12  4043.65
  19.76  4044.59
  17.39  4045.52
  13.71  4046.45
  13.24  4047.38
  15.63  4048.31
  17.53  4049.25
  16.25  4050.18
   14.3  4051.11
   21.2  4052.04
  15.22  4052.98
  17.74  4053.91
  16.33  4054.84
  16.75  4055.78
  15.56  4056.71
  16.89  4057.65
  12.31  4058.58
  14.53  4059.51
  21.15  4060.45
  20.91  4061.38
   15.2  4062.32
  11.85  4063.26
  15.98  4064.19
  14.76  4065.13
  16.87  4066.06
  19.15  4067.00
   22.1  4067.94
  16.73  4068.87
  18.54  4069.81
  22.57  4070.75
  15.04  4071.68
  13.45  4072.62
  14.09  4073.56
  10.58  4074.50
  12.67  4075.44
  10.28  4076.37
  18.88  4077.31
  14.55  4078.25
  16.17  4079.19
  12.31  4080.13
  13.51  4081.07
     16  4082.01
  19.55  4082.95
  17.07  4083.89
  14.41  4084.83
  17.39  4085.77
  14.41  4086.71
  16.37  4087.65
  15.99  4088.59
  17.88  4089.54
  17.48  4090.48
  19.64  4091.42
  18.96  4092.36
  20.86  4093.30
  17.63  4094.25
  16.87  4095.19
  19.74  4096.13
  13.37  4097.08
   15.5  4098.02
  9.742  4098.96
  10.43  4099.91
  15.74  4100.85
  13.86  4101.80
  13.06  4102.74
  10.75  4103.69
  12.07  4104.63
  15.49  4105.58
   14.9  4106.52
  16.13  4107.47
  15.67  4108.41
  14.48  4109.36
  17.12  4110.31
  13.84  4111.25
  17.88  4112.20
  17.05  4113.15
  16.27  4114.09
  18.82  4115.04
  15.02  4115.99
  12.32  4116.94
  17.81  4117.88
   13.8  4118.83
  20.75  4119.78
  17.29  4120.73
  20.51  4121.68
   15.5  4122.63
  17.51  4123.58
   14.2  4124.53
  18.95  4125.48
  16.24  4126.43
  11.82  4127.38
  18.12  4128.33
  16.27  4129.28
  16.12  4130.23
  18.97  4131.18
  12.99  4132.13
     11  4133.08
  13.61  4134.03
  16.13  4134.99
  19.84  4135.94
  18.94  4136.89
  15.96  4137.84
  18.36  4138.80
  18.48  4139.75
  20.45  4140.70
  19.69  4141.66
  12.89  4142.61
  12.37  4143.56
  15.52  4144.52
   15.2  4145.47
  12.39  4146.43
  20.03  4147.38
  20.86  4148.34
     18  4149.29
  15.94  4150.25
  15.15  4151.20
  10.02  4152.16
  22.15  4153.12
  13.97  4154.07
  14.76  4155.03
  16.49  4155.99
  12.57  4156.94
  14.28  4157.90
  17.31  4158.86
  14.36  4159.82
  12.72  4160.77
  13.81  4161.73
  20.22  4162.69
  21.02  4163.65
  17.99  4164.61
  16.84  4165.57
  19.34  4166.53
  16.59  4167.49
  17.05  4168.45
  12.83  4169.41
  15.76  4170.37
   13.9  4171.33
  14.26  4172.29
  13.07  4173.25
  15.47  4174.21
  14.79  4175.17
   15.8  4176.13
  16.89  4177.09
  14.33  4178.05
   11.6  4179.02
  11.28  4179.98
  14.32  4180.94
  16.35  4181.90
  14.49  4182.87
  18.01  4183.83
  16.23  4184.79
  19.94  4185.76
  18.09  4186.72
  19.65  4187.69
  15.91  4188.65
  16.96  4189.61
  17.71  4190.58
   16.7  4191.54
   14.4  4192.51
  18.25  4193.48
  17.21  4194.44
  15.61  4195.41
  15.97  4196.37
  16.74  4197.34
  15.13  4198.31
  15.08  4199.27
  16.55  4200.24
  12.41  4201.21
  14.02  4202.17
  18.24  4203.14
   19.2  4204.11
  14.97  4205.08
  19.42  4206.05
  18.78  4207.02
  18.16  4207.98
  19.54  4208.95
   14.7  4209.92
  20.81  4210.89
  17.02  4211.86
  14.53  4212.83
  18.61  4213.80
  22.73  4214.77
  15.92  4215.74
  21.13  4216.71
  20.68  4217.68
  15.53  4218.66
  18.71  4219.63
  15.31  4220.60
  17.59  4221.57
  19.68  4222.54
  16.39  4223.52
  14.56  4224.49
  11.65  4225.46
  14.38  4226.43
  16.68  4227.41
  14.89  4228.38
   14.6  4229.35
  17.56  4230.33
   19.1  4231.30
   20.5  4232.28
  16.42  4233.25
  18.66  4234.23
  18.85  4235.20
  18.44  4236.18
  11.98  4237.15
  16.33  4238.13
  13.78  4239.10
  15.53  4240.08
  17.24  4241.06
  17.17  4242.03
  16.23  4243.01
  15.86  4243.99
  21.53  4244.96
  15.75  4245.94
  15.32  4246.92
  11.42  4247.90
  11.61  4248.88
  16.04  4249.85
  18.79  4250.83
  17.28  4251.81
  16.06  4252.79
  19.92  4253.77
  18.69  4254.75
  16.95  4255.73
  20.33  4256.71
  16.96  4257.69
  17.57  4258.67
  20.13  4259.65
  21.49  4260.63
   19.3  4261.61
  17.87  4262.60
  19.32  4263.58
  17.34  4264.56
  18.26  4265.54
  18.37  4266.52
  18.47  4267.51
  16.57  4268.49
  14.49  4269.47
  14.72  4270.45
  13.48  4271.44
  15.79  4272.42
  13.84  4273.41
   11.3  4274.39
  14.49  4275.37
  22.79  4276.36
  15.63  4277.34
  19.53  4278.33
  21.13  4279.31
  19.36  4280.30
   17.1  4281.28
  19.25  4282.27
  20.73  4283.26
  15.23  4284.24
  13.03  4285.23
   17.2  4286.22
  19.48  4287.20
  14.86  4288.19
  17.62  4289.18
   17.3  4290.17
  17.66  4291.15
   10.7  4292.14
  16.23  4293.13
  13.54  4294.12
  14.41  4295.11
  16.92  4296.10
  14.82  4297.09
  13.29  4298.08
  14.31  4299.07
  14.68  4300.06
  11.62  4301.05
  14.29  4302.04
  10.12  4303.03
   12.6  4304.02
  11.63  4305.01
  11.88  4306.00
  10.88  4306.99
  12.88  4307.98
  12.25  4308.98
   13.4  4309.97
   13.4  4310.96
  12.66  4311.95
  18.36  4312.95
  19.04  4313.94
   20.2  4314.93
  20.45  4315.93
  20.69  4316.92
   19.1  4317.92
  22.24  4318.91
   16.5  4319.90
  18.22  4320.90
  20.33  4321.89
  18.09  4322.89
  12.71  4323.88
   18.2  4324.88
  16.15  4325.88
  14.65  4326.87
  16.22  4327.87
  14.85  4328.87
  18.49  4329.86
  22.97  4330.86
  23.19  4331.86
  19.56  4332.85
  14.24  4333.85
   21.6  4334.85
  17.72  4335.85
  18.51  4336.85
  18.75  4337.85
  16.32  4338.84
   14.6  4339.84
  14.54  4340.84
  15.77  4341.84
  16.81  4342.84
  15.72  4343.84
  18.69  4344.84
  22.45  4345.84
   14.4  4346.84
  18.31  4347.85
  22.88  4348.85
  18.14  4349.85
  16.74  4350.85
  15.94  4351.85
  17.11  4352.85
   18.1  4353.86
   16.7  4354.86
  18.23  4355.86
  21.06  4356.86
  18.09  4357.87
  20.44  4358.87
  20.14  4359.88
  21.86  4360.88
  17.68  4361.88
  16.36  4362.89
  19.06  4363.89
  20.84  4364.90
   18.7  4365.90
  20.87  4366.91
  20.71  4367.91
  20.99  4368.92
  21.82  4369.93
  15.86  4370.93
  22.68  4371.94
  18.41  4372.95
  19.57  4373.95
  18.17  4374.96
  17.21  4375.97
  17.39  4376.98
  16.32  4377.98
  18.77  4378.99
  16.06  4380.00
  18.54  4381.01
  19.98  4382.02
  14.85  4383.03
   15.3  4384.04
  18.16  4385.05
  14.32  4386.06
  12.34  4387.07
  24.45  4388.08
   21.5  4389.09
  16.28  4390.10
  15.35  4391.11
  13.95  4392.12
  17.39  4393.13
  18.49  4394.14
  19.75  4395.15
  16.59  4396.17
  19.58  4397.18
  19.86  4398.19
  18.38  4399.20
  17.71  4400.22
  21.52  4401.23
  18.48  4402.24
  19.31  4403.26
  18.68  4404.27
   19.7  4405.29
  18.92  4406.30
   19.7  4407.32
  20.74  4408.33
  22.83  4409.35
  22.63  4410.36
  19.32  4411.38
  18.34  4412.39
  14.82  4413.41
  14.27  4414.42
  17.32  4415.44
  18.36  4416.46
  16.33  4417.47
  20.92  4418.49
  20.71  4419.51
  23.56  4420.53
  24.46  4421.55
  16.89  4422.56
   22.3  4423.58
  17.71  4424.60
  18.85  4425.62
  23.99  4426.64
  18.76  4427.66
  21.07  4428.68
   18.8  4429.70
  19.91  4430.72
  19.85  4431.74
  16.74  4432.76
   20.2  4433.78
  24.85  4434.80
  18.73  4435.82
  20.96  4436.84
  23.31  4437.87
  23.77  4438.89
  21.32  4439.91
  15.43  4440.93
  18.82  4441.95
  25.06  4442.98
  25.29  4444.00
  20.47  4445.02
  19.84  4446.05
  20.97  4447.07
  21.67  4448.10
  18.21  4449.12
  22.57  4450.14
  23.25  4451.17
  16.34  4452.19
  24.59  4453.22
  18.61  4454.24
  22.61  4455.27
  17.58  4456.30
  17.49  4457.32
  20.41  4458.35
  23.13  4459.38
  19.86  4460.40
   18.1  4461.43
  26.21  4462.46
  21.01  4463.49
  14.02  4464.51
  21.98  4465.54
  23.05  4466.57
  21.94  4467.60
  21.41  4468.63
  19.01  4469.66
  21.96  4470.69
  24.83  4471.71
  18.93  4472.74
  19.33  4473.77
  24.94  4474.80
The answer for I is 0.20 mag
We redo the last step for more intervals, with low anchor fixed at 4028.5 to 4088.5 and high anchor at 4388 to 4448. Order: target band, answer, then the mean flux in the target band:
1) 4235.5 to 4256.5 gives 0.10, 16.4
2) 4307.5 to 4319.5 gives 0.10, 17.1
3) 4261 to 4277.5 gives 0.09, 16.6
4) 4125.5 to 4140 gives 0.03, 16.2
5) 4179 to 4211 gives 0.05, 16.6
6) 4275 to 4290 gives 0.03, 17.8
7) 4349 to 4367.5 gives 0.02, 18.8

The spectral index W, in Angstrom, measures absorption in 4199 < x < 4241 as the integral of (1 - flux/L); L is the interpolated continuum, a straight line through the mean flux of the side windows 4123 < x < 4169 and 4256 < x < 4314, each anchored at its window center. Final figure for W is -2.3 Angstrom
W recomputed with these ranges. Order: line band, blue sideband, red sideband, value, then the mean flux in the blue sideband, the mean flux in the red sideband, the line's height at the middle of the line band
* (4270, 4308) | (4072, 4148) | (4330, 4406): 4.9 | 15.8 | 18.4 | 17.6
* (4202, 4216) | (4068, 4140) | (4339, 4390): -0.9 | 15.9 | 18.2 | 16.9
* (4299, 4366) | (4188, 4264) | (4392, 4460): 5.3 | 17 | 19.9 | 18.6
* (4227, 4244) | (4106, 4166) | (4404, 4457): 0.9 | 16.3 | 20.2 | 17.6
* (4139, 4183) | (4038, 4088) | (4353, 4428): 3.0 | 16.1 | 18.8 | 16.9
